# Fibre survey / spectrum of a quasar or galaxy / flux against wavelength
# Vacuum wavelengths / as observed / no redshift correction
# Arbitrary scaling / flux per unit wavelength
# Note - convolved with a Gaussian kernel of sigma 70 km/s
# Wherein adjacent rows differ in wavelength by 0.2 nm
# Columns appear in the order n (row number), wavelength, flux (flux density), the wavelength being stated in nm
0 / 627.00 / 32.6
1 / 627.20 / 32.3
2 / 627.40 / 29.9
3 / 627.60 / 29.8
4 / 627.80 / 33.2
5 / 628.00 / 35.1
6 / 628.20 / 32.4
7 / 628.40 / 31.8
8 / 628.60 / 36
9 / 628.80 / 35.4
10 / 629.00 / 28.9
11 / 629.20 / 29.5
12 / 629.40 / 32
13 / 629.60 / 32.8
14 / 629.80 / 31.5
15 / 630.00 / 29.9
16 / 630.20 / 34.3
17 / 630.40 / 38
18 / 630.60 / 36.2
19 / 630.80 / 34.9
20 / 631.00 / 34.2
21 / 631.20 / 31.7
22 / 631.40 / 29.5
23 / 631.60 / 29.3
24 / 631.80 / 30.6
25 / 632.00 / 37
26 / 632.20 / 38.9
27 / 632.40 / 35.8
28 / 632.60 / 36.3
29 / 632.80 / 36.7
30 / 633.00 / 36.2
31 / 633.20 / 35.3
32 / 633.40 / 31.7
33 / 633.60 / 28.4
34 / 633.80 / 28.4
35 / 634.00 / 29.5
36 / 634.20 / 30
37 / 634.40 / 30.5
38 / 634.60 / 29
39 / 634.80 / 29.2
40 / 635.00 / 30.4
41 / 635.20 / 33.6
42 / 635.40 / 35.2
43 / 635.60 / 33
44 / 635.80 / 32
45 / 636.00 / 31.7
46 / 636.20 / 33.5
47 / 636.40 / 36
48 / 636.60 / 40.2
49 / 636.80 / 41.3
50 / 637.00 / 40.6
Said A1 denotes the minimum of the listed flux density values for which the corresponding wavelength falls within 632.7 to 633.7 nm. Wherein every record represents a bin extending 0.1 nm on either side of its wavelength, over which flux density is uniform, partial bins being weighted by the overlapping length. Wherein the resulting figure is 28.4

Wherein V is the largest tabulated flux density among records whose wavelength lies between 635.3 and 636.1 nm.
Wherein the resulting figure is 35.2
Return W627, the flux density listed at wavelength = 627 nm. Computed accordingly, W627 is 32.6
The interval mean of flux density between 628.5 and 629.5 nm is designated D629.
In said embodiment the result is 32.4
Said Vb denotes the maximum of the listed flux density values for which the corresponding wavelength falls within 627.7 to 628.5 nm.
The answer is 35.1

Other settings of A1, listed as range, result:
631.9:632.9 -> 35.8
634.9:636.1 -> 30.4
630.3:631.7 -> 29.3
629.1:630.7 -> 29.5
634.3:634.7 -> 29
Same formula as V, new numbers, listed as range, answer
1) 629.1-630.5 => 38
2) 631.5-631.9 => 30.6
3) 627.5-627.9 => 33.2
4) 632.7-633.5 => 36.7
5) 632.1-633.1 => 38.9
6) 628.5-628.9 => 36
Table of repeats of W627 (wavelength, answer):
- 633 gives 36.2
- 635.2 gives 33.6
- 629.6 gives 32.8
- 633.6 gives 28.4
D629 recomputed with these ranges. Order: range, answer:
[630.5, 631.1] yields 35.1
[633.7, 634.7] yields 29.5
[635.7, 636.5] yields 33.3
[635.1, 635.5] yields 34.4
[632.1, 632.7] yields 37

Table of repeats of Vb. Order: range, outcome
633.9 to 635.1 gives 30.5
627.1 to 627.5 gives 32.3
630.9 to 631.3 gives 34.2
